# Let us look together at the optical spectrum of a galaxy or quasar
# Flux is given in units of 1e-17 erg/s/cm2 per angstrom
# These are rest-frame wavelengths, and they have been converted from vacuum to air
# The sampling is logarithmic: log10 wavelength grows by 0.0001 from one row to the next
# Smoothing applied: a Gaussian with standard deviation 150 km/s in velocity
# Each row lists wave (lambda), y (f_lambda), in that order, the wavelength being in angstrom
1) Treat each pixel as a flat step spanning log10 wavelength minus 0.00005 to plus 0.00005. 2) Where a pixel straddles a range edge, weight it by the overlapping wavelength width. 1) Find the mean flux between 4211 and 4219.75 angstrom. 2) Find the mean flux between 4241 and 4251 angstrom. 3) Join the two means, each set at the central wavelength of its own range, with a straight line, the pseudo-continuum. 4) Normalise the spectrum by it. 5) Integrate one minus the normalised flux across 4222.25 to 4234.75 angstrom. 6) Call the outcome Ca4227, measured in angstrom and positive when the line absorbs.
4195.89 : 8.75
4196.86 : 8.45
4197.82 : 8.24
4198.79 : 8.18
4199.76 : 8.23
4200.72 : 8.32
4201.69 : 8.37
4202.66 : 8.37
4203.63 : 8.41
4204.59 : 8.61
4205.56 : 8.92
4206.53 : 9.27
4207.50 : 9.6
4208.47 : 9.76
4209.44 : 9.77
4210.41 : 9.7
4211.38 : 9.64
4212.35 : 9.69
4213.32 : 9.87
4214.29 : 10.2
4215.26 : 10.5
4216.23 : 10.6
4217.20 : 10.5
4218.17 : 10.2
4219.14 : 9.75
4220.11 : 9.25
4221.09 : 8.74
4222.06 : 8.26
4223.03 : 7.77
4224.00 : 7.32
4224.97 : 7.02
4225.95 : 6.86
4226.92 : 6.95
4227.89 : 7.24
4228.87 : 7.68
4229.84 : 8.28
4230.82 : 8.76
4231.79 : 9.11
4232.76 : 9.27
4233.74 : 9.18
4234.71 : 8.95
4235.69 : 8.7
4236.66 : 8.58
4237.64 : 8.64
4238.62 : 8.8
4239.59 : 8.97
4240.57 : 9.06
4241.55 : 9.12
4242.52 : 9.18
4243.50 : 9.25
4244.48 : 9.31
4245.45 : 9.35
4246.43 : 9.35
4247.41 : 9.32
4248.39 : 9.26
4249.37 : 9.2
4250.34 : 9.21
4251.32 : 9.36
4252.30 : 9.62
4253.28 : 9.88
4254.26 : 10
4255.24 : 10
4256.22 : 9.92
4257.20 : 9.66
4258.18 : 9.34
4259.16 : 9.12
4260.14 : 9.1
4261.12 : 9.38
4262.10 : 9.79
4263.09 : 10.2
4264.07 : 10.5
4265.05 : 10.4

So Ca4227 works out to 2.2 angstrom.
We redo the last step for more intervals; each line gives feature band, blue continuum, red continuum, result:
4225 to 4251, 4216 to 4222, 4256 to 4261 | 2.24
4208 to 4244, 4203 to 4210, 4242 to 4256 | 1.38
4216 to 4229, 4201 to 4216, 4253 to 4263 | 1.42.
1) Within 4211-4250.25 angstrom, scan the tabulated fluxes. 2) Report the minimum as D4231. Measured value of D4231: 6.86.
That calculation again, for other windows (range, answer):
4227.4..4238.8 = 7.24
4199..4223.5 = 7.77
